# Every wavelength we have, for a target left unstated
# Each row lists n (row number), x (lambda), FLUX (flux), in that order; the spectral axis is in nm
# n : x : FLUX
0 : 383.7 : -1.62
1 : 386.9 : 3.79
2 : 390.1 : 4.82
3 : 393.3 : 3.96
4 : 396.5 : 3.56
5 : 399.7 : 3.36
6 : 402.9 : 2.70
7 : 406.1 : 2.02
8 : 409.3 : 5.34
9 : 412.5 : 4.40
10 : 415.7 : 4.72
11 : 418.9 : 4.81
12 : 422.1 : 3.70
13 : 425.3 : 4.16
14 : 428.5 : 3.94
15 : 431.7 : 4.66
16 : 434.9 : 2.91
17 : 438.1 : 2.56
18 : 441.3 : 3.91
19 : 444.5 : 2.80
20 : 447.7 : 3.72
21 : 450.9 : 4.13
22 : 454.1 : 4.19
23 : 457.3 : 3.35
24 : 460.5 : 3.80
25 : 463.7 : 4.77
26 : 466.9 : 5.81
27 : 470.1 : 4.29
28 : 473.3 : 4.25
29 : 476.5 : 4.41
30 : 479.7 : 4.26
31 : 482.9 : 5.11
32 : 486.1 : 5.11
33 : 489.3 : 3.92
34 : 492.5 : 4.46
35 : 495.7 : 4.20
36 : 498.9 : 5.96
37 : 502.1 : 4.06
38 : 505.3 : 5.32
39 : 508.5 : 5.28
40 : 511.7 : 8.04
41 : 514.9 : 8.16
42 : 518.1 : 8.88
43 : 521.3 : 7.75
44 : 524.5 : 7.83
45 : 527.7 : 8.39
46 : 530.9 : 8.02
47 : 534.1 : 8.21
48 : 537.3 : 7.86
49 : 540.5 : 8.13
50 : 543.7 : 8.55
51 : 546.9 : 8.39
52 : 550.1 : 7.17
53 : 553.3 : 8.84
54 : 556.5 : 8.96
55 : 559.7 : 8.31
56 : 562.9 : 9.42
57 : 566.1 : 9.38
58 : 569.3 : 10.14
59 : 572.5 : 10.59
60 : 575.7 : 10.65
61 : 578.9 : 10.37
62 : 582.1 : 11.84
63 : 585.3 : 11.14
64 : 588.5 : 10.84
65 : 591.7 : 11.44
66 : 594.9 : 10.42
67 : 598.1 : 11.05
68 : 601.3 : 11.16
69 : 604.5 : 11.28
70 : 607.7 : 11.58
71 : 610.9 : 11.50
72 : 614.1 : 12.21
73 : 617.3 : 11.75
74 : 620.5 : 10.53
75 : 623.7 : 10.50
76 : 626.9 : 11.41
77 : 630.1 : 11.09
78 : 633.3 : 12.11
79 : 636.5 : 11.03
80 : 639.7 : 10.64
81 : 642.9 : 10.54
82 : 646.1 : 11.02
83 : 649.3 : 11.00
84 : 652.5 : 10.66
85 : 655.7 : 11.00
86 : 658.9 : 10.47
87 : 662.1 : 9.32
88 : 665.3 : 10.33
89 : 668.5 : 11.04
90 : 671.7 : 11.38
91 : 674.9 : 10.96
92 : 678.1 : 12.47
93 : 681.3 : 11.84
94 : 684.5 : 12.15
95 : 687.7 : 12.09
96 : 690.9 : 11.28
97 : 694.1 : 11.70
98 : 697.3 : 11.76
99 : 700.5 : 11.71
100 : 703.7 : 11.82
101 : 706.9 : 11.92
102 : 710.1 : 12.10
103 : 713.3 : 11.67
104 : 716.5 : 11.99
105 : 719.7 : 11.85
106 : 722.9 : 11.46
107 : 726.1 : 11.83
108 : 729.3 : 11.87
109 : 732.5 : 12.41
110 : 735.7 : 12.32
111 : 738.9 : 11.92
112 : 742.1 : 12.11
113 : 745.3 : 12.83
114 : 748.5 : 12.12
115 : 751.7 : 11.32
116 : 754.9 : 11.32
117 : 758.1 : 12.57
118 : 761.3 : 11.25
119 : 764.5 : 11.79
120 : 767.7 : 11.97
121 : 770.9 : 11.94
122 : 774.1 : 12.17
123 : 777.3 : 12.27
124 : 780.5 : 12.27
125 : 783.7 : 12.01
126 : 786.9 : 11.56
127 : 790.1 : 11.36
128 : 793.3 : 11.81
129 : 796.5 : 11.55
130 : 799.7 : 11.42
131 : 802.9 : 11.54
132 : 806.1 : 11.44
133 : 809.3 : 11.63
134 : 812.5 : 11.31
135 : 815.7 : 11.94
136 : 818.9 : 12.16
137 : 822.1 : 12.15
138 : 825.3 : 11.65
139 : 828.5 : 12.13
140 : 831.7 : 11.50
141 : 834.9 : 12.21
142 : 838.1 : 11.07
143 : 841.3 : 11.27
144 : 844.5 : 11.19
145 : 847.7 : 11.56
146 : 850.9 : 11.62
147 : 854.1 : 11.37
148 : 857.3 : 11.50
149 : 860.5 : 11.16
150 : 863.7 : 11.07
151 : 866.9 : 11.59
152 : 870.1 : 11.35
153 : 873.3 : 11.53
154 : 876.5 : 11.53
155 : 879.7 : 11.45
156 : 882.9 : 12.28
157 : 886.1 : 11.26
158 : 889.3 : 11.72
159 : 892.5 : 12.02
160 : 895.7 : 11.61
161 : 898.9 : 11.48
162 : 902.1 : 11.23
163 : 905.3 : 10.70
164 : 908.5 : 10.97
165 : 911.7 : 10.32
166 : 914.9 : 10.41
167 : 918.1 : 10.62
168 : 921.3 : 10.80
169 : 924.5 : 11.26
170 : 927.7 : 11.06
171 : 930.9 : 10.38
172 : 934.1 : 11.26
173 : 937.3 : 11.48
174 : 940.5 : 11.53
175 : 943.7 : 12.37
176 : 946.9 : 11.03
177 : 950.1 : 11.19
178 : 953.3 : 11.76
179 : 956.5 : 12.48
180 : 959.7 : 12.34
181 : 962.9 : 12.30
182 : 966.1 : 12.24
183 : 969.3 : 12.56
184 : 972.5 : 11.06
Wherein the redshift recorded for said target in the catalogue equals 0.278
